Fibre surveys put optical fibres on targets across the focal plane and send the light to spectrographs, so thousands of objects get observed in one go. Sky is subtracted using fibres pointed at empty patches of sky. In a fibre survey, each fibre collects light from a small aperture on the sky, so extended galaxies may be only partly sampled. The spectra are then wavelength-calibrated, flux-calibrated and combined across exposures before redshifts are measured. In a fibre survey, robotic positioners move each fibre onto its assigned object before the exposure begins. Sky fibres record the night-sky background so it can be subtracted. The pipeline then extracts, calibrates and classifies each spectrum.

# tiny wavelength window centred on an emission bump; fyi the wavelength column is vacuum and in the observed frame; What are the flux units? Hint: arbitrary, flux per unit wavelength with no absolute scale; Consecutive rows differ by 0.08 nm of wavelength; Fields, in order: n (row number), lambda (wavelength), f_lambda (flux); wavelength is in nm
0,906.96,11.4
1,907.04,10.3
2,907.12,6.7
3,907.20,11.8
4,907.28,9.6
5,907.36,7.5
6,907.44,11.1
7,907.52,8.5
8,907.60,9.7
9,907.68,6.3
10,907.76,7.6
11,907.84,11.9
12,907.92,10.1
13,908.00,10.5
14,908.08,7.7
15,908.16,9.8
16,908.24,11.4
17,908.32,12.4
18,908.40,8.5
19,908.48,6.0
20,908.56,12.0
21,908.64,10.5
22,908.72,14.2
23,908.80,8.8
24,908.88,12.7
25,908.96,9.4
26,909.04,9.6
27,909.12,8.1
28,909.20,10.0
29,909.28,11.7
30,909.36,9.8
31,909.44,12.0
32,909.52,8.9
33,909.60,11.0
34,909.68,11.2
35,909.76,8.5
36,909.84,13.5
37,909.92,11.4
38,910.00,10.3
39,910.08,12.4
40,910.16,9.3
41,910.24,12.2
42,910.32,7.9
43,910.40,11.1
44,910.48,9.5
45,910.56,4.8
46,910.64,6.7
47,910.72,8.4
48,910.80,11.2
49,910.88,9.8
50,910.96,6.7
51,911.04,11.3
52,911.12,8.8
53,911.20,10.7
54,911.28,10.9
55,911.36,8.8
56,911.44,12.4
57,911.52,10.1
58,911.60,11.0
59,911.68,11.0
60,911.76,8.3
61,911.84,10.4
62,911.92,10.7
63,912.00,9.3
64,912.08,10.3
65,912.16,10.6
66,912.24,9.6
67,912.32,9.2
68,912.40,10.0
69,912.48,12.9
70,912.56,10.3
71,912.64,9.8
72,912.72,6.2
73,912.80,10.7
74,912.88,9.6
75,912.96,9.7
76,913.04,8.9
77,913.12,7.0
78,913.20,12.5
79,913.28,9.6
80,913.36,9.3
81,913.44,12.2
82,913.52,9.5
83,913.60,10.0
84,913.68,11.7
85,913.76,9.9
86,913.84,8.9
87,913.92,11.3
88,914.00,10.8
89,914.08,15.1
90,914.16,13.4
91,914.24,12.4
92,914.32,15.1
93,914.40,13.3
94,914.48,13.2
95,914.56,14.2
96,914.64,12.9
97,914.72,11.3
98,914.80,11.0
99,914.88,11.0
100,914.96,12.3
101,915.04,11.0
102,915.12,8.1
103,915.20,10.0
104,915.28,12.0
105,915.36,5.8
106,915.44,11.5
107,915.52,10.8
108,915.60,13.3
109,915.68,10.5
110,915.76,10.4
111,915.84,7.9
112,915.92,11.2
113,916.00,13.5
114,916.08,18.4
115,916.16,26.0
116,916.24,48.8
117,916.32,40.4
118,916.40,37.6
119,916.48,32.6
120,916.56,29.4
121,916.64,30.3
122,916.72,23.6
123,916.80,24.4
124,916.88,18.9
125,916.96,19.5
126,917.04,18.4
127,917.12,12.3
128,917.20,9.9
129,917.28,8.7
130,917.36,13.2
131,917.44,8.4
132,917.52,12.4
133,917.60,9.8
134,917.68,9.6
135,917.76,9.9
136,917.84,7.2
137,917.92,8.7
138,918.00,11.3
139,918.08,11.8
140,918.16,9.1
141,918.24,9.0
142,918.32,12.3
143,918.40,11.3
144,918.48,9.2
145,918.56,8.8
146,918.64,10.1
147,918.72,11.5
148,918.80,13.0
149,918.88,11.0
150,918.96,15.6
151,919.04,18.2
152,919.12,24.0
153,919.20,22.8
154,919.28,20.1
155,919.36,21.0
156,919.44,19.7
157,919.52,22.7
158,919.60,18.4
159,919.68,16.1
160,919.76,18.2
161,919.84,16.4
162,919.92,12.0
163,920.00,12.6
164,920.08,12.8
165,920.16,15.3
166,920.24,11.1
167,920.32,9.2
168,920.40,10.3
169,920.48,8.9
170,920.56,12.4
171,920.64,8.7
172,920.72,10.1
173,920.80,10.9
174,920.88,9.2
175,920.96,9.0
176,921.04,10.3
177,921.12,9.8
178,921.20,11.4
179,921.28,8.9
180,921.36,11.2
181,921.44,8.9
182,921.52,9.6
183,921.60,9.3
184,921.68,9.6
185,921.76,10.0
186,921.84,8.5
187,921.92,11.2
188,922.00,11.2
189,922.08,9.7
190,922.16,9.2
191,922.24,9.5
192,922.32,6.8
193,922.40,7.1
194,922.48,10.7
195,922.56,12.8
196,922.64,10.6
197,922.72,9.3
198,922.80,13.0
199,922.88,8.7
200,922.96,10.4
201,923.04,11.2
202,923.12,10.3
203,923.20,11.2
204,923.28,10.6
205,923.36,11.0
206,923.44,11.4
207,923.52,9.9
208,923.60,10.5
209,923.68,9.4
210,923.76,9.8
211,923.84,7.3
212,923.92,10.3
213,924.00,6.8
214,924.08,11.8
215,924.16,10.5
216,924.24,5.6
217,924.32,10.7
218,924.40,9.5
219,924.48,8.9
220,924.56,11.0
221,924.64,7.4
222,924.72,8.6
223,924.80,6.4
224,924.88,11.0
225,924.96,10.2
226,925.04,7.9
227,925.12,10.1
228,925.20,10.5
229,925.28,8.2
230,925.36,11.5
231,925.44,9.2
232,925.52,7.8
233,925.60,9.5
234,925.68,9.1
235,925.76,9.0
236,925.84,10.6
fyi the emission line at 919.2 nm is [N II] 6583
